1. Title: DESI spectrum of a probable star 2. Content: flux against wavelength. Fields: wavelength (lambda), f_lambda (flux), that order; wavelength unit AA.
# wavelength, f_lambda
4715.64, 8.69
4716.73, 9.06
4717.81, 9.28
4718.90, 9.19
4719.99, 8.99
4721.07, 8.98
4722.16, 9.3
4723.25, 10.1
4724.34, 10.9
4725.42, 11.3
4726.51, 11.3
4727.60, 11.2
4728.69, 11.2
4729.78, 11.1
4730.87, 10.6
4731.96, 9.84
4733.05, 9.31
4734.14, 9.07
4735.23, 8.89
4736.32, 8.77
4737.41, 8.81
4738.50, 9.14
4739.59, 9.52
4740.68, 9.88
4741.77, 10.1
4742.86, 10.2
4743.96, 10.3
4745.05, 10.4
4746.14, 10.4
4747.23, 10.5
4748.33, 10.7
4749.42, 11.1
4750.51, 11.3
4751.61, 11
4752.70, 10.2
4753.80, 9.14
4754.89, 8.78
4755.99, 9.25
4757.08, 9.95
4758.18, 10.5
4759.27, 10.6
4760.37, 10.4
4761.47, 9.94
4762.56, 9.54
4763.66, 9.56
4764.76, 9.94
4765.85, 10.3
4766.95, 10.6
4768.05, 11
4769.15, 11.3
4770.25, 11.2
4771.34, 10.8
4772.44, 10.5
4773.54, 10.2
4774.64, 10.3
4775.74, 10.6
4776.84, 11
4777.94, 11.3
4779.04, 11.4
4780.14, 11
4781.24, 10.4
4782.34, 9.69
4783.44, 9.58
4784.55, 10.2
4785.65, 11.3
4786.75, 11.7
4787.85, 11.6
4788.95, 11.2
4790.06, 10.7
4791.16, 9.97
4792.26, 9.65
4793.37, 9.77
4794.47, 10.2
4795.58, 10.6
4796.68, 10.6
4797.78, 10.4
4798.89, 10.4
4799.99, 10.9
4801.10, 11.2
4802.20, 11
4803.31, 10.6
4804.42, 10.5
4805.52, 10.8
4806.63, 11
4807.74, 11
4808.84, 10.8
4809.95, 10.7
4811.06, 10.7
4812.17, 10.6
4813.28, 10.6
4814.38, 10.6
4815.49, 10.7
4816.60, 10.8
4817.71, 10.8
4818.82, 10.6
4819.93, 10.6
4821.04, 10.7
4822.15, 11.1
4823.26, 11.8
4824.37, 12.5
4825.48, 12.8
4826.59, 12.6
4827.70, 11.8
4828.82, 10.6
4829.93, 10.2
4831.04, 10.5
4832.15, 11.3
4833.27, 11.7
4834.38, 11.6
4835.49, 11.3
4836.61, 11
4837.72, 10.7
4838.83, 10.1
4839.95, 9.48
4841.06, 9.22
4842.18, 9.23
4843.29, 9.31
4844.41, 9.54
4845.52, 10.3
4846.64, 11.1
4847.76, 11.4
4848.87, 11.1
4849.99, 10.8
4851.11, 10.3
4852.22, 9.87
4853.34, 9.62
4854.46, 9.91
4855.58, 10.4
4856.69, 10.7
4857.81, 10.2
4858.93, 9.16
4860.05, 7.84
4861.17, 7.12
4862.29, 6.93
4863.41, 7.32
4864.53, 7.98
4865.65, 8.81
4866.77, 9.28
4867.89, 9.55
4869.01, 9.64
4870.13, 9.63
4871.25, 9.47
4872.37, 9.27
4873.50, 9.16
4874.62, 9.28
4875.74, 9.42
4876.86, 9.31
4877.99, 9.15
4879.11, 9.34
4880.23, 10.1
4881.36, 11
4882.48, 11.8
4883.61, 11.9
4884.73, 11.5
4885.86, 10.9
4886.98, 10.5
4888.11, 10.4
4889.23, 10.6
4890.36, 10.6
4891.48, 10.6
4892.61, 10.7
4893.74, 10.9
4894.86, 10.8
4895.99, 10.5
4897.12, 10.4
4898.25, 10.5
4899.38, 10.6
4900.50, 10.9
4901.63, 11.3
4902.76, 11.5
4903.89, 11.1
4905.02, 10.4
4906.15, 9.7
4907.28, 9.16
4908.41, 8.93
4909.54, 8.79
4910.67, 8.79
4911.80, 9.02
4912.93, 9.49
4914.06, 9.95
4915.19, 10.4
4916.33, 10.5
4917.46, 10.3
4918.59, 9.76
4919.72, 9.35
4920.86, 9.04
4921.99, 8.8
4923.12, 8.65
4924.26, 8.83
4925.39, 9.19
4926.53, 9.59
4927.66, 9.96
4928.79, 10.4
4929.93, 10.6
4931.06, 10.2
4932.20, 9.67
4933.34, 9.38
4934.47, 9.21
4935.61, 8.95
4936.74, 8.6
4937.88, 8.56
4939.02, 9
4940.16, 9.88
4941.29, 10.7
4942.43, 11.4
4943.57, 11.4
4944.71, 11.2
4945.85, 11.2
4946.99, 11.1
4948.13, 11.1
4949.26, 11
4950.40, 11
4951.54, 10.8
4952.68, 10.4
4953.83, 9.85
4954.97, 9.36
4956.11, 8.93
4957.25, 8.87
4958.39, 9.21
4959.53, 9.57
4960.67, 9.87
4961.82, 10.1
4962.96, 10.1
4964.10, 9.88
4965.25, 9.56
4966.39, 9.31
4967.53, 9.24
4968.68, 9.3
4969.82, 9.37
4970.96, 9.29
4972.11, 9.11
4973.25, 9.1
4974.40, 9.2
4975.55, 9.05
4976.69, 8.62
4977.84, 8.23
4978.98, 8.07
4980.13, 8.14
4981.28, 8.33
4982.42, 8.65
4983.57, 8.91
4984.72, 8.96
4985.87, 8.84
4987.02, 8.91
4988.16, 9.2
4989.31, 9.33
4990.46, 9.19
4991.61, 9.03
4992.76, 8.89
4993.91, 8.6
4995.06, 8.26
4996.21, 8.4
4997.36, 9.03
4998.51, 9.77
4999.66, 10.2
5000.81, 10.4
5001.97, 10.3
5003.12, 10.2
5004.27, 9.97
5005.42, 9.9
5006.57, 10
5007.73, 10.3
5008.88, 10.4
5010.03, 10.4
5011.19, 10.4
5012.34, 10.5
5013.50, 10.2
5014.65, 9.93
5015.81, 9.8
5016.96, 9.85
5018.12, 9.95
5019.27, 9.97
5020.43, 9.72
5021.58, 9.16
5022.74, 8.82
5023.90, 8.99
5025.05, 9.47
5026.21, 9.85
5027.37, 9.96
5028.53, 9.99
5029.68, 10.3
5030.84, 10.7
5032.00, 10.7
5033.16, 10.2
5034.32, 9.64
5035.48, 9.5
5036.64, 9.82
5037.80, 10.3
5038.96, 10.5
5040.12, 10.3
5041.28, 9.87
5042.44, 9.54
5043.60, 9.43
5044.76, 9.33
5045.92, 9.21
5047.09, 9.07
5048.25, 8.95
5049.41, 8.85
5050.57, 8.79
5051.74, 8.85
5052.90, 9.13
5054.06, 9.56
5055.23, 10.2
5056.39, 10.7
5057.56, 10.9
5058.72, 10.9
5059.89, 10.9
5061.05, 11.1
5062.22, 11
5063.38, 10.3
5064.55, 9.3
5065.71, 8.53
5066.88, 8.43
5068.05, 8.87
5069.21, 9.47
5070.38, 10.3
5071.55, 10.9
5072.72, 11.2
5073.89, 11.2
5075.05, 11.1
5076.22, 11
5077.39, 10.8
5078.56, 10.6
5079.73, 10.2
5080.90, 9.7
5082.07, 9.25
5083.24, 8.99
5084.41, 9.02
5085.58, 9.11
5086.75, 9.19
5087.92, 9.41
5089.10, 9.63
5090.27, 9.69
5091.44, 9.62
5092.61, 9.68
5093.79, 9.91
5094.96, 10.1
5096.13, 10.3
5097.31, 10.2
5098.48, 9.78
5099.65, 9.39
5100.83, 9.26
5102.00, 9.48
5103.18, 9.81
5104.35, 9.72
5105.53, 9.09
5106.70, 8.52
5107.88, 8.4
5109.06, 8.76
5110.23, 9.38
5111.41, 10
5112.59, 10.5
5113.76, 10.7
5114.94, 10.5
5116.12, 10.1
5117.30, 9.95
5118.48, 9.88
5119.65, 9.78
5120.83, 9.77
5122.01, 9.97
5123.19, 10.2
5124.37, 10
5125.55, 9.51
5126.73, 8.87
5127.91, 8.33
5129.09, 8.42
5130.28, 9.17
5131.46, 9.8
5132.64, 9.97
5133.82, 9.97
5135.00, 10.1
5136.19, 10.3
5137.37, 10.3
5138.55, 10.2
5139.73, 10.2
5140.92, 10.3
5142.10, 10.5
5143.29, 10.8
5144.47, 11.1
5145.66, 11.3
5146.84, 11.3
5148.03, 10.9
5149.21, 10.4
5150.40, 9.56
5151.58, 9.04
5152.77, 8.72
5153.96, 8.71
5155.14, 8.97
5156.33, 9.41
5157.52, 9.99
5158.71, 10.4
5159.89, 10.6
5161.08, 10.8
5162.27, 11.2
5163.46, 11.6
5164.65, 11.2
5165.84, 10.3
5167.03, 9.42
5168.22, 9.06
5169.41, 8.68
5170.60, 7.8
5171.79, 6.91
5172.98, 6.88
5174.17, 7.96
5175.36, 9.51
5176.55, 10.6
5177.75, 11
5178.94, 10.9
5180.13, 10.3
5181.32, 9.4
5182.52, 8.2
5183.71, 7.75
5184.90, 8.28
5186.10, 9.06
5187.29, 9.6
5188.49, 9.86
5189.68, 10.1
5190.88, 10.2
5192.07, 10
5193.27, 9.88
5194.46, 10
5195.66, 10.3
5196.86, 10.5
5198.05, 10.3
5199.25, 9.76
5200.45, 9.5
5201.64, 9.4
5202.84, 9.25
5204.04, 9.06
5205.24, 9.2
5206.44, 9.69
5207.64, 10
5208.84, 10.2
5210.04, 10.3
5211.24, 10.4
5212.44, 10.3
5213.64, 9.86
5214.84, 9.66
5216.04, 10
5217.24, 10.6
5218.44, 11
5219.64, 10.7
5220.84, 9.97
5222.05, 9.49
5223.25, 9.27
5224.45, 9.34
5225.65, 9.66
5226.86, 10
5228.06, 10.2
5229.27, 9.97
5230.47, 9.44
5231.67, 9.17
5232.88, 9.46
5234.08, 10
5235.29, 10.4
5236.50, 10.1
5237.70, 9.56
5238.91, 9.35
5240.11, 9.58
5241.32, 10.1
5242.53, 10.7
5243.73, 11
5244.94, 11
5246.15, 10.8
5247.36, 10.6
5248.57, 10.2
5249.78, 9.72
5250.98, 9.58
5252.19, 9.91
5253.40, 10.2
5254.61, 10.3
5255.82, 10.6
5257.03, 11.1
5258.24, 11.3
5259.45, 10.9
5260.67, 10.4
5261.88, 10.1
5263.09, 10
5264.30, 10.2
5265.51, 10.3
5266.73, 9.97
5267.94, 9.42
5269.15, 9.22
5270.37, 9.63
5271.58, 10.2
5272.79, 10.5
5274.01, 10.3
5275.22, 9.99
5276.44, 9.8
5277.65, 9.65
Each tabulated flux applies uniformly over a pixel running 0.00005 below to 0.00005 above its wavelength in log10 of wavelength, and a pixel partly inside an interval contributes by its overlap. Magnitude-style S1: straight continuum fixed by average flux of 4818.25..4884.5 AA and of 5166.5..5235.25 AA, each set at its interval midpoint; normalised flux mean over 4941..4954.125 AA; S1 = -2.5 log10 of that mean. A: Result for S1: -0.10 mag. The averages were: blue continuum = 10.1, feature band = 10.9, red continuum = 9.61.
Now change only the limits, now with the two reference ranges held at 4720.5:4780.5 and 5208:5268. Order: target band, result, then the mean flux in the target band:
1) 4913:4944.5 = 0.05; 9.73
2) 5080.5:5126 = 0.06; 9.65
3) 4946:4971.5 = 0.03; 9.9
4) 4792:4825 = -0.05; 10.8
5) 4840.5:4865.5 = 0.08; 9.5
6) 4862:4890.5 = 0.05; 9.74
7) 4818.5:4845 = -0.06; 10.8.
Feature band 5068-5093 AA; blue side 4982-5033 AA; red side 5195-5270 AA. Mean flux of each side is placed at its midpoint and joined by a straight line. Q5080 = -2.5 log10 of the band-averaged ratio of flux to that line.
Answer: -0.022 mag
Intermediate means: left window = 9.65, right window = 10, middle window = 9.98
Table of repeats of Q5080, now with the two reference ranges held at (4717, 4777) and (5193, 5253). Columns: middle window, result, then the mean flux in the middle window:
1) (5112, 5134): 0.028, 9.75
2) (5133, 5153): -0.034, 10.3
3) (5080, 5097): 0.051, 9.56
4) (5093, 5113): 0.051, 9.55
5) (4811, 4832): -0.101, 11.1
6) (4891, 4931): 0.011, 9.98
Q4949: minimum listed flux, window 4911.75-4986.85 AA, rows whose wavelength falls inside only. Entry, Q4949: 8.07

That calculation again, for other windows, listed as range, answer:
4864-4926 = 7.98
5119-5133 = 8.33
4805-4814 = 10.6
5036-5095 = 8.43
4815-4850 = 9.22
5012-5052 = 8.79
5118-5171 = 7.8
